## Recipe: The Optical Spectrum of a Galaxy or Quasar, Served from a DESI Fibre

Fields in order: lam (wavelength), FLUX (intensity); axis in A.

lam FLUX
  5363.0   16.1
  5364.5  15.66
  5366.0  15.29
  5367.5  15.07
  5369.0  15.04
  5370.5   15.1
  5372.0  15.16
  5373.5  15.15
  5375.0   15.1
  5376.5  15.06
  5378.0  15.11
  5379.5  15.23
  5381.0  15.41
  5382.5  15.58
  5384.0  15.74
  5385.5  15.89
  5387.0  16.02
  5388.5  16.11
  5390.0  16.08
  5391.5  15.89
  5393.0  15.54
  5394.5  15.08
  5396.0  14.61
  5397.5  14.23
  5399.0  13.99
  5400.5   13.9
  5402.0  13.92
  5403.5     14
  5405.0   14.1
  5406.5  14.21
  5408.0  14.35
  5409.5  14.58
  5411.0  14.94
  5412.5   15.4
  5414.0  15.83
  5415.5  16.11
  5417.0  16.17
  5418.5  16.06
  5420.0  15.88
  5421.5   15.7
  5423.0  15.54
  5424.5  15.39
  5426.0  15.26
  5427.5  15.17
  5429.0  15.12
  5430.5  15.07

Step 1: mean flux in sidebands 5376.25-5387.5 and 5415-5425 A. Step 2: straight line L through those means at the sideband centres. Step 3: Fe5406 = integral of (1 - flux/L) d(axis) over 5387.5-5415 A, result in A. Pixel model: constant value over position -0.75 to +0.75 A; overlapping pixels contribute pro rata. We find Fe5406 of 1.5 A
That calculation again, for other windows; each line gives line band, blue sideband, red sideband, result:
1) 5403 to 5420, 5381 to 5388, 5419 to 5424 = 0.7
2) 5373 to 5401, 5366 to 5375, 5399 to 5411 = -1.1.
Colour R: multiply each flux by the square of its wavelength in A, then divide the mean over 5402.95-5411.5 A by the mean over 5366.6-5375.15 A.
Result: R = 0.96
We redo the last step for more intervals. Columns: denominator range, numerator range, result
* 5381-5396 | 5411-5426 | 1.01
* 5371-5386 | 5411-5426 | 1.04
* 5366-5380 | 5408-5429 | 1.04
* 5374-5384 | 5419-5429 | 1.03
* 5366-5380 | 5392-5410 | 0.96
